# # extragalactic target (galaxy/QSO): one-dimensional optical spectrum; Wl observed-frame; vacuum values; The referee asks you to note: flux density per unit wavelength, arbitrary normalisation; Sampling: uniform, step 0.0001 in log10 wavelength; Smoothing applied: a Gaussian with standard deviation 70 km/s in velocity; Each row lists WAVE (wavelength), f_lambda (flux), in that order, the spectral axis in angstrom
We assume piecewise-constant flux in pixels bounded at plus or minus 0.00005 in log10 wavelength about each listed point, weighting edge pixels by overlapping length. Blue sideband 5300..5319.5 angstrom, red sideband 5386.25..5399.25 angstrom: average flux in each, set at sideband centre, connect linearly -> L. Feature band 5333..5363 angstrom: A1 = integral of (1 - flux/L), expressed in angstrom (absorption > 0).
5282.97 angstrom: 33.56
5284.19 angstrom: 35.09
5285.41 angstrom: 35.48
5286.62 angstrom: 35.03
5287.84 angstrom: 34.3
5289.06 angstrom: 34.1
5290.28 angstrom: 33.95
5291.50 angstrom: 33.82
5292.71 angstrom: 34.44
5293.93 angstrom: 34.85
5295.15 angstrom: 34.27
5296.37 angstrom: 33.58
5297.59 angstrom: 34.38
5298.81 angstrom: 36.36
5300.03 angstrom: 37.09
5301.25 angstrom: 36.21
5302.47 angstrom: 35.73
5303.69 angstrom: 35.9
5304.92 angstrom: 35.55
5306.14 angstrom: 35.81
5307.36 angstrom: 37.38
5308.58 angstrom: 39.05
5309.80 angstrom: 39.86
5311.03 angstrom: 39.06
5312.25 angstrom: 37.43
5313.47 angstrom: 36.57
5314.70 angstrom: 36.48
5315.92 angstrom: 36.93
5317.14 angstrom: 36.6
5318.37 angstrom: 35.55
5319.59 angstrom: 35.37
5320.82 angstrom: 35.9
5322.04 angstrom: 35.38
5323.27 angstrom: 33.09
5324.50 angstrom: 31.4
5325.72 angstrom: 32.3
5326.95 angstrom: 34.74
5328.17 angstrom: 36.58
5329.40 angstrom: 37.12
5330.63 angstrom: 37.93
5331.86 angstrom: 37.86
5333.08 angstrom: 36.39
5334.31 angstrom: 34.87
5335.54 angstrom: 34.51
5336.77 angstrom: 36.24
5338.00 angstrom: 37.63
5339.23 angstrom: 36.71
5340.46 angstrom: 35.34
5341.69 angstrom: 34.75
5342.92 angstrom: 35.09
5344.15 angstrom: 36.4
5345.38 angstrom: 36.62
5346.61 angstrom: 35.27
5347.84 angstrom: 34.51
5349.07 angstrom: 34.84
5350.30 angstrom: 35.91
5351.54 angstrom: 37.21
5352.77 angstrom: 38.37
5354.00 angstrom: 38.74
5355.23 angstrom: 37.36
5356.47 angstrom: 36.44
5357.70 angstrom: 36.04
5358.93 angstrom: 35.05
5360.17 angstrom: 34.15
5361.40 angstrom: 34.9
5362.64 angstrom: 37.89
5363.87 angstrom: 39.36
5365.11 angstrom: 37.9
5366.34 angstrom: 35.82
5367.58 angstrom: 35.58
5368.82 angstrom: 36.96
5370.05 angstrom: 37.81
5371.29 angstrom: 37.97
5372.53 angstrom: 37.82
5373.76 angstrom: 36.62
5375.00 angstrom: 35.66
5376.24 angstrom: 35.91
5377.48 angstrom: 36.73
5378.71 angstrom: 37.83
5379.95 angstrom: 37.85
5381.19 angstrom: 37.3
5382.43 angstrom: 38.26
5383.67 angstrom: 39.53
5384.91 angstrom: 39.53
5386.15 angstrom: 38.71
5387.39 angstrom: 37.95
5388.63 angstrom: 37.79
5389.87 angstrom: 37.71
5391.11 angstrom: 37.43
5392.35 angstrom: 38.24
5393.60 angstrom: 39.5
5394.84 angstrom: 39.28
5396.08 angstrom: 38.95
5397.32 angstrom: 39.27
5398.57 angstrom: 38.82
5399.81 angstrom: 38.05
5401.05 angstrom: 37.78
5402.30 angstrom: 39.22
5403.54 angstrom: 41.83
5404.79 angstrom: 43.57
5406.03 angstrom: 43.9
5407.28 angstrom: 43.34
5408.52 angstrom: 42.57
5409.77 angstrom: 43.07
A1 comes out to 1.3 angstrom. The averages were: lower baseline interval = 36.9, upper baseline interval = 38.5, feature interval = 36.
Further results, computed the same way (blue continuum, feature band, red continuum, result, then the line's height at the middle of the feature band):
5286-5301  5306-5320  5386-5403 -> -0.7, 35.5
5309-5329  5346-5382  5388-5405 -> 0.9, 37.7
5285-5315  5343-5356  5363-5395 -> 0.2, 37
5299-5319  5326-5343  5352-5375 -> 0.4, 36.9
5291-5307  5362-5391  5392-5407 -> 1.0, 38.9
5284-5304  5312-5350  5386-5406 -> 0.8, 36.5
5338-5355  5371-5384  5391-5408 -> 0.4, 38.5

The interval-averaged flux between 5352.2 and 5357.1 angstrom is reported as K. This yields 37.7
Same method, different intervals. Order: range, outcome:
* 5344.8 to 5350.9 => 35.5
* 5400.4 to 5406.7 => 41.2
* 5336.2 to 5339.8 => 36.9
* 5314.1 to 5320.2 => 36.2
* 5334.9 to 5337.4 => 35.3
